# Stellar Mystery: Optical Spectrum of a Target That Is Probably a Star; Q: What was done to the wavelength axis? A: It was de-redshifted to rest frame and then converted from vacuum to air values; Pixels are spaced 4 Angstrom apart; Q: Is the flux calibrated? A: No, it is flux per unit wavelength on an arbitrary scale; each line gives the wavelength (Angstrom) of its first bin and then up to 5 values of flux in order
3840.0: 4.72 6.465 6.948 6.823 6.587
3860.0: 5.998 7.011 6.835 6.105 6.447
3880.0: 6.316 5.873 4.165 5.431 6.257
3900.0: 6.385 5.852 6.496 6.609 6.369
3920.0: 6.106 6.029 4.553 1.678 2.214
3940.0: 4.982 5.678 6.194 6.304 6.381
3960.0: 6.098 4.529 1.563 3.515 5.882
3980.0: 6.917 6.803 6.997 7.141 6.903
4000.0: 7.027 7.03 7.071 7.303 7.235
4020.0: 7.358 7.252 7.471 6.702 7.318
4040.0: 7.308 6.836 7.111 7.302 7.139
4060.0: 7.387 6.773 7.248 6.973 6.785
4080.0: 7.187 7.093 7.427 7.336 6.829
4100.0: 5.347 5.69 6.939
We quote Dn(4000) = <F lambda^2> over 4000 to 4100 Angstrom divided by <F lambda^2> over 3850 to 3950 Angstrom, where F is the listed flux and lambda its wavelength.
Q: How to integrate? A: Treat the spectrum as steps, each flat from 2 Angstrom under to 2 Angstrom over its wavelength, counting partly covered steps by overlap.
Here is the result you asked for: 1.34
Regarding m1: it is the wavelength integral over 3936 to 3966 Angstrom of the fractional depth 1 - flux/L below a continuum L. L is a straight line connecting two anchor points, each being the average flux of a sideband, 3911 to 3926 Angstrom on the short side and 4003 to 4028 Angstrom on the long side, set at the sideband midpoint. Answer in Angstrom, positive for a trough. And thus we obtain 4.9 Angstrom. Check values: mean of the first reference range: 6.26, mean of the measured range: 5.5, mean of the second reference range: 7.24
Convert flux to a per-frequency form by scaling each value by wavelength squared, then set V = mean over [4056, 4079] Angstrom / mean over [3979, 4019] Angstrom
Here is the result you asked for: 1.03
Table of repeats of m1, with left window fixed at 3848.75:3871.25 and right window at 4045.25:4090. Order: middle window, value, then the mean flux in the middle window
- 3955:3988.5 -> 7.73 Angstrom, 5.31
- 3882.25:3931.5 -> 7.52 Angstrom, 5.72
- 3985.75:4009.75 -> -0.22 Angstrom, 7.03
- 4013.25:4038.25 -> -0.71 Angstrom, 7.23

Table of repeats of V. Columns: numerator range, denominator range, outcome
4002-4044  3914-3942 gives 1.65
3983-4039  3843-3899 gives 1.23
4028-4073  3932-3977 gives 1.59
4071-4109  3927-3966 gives 1.49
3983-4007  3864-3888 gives 1.20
